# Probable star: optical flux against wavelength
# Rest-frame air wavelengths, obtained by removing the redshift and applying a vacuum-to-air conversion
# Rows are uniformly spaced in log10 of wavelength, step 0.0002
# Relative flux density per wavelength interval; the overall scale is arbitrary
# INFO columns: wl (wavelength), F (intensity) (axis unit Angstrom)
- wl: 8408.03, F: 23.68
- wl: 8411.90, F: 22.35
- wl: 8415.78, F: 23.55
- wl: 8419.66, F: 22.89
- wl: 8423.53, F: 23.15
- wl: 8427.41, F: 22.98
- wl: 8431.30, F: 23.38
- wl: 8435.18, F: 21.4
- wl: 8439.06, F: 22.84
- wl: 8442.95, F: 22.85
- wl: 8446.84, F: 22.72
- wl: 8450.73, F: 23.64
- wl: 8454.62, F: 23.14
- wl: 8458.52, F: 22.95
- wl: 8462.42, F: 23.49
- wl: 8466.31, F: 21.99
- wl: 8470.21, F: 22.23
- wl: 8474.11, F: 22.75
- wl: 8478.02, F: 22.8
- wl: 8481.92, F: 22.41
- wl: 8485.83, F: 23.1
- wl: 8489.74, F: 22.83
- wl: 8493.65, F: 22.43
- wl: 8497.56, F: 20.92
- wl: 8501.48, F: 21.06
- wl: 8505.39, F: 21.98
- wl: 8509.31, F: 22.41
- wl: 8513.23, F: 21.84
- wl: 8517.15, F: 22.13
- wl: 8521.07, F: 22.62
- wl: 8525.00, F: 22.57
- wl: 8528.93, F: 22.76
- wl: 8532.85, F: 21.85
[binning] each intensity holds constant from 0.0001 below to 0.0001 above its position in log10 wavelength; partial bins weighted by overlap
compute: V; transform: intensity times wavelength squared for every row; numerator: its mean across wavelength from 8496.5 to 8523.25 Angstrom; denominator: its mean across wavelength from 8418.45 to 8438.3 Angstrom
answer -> 0.98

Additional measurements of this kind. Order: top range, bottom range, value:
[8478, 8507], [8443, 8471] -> 0.98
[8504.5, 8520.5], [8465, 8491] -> 0.99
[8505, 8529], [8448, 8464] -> 0.97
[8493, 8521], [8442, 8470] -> 0.96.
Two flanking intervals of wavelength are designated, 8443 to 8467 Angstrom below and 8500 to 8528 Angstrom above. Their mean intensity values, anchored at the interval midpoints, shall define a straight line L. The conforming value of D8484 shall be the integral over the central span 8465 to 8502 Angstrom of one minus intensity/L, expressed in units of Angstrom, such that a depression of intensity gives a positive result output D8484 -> 0.5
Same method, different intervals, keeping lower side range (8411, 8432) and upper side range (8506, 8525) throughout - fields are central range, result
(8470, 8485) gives -0.03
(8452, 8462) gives -0.18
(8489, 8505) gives 0.48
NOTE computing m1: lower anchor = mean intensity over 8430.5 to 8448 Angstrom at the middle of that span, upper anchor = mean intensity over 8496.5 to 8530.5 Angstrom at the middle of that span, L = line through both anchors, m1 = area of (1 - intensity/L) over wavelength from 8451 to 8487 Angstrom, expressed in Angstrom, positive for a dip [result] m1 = -0.7 Angstrom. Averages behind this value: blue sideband 22.6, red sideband 22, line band 22.8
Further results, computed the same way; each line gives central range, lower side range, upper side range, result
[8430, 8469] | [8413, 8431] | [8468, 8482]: 0.0 Angstrom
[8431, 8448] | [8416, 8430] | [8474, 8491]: 0.3 Angstrom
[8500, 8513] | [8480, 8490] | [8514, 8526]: 0.4 Angstrom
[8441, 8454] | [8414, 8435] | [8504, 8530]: -0.1 Angstrom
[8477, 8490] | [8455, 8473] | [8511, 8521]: -0.2 Angstrom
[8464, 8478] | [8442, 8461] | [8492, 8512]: 0.1 Angstrom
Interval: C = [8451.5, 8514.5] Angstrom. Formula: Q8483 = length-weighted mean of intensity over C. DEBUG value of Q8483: 22.4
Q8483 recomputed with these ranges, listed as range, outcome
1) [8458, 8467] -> 22.9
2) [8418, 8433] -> 23.1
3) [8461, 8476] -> 22.6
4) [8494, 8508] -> 21.5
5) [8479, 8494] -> 22.7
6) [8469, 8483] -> 22.6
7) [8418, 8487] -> 22.8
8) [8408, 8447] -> 22.9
